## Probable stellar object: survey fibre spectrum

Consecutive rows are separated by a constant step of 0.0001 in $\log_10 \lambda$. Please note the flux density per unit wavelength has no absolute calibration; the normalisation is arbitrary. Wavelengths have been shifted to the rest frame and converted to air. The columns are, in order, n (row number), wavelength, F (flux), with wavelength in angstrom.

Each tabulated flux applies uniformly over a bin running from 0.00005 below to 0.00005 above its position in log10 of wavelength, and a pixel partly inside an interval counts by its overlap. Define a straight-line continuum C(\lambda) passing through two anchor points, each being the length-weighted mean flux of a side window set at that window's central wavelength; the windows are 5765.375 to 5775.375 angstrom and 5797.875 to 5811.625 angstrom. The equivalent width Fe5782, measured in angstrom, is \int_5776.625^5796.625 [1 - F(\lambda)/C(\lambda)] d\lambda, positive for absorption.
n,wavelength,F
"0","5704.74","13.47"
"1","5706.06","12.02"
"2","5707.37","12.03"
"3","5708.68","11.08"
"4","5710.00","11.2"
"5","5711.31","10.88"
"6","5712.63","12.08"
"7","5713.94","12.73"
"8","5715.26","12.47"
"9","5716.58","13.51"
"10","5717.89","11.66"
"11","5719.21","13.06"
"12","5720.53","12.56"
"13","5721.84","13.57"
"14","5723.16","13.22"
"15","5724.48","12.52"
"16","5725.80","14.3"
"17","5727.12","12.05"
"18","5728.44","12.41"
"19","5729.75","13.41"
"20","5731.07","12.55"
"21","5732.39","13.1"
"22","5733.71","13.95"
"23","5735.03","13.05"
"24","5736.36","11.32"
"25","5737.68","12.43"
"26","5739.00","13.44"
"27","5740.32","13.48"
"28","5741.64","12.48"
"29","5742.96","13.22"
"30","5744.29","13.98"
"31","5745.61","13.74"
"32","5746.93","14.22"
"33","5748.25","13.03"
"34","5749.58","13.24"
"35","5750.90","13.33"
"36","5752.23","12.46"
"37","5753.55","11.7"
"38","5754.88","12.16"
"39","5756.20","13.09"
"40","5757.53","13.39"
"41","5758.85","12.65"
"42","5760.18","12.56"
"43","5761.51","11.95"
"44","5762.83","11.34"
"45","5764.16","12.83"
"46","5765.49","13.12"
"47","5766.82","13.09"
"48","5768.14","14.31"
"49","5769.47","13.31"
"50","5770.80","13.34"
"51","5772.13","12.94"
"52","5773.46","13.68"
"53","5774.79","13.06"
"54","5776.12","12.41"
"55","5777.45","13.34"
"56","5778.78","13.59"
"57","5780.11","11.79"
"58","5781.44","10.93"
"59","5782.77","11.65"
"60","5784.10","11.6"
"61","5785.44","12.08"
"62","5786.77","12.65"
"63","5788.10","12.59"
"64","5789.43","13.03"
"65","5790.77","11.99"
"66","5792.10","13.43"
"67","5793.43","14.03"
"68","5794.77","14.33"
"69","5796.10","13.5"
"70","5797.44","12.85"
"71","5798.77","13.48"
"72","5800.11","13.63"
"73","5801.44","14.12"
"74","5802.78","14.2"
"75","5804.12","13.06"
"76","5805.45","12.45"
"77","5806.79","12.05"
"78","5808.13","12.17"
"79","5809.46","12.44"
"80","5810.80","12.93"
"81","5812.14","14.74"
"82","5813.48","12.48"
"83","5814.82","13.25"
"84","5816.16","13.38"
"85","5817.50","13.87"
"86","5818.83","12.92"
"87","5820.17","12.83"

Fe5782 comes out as 0.8 angstrom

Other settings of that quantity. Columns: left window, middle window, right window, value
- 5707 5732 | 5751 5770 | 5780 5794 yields -0.5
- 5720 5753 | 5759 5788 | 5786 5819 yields 1.1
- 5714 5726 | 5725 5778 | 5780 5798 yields -0.8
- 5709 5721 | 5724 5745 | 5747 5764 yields -1.0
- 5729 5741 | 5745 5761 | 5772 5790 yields -0.2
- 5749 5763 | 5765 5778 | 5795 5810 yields -0.5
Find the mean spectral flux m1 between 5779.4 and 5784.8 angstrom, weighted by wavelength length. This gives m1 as 11.5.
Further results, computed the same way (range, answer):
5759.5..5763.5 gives 11.9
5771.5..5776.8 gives 13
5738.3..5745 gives 13.3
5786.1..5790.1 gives 12.8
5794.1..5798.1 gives 13.5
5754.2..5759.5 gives 12.8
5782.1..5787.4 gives 12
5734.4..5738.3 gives 12.2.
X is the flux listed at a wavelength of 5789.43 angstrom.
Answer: 13.03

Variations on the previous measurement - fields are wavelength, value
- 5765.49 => 13.12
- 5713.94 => 12.73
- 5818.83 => 12.92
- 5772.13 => 12.94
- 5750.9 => 13.33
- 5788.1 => 12.59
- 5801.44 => 14.12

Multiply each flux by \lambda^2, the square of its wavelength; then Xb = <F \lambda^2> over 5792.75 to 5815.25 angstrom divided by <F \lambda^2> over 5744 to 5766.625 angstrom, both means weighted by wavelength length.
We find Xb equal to 1.05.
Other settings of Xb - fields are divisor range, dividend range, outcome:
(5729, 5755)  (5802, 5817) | 1.02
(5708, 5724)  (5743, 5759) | 1.07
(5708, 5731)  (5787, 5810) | 1.08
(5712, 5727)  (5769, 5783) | 1.01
